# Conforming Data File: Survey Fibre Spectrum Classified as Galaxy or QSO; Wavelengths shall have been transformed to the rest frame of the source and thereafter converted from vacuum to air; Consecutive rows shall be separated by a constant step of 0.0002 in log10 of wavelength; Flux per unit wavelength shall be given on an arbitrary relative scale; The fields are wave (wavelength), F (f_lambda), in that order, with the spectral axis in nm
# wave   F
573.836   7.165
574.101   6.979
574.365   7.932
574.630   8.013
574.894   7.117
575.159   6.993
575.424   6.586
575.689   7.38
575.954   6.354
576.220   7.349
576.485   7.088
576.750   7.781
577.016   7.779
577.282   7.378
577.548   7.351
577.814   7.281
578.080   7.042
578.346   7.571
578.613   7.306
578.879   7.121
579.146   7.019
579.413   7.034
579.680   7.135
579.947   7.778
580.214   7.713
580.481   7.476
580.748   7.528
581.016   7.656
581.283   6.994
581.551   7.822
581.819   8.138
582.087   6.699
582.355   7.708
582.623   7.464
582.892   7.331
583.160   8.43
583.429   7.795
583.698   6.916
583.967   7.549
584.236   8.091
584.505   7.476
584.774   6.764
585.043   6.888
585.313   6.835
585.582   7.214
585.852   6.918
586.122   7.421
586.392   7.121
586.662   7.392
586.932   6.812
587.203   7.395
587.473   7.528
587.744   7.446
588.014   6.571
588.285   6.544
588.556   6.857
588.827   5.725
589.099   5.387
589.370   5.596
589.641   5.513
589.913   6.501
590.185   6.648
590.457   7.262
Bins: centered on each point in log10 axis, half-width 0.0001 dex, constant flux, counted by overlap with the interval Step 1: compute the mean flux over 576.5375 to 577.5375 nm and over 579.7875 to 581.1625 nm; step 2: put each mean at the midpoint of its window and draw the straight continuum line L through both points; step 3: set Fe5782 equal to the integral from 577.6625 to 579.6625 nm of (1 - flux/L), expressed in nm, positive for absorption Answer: 0.10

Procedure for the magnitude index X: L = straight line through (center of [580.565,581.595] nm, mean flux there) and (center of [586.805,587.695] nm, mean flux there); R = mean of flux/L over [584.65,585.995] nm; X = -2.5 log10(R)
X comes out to 0.06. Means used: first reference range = 7.47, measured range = 6.93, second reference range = 7.26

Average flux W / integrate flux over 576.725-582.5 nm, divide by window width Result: 7.42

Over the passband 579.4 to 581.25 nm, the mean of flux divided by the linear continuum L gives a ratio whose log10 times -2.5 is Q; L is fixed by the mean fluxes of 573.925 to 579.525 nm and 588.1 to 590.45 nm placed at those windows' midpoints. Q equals -0.08 mag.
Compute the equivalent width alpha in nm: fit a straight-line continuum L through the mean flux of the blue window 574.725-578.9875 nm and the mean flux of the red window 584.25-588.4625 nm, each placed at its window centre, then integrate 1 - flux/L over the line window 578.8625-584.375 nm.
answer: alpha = -0.26 nm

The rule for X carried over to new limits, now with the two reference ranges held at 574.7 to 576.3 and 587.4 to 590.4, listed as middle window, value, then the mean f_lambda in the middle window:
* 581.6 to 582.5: -0.129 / 7.55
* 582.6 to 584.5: -0.155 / 7.65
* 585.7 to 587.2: -0.104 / 7.15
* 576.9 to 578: -0.079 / 7.42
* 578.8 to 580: -0.057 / 7.18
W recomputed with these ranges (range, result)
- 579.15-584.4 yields 7.53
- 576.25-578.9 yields 7.38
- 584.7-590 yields 6.72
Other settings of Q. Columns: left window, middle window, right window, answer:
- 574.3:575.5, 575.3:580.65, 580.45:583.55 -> 0.02 mag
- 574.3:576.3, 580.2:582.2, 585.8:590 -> -0.08 mag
